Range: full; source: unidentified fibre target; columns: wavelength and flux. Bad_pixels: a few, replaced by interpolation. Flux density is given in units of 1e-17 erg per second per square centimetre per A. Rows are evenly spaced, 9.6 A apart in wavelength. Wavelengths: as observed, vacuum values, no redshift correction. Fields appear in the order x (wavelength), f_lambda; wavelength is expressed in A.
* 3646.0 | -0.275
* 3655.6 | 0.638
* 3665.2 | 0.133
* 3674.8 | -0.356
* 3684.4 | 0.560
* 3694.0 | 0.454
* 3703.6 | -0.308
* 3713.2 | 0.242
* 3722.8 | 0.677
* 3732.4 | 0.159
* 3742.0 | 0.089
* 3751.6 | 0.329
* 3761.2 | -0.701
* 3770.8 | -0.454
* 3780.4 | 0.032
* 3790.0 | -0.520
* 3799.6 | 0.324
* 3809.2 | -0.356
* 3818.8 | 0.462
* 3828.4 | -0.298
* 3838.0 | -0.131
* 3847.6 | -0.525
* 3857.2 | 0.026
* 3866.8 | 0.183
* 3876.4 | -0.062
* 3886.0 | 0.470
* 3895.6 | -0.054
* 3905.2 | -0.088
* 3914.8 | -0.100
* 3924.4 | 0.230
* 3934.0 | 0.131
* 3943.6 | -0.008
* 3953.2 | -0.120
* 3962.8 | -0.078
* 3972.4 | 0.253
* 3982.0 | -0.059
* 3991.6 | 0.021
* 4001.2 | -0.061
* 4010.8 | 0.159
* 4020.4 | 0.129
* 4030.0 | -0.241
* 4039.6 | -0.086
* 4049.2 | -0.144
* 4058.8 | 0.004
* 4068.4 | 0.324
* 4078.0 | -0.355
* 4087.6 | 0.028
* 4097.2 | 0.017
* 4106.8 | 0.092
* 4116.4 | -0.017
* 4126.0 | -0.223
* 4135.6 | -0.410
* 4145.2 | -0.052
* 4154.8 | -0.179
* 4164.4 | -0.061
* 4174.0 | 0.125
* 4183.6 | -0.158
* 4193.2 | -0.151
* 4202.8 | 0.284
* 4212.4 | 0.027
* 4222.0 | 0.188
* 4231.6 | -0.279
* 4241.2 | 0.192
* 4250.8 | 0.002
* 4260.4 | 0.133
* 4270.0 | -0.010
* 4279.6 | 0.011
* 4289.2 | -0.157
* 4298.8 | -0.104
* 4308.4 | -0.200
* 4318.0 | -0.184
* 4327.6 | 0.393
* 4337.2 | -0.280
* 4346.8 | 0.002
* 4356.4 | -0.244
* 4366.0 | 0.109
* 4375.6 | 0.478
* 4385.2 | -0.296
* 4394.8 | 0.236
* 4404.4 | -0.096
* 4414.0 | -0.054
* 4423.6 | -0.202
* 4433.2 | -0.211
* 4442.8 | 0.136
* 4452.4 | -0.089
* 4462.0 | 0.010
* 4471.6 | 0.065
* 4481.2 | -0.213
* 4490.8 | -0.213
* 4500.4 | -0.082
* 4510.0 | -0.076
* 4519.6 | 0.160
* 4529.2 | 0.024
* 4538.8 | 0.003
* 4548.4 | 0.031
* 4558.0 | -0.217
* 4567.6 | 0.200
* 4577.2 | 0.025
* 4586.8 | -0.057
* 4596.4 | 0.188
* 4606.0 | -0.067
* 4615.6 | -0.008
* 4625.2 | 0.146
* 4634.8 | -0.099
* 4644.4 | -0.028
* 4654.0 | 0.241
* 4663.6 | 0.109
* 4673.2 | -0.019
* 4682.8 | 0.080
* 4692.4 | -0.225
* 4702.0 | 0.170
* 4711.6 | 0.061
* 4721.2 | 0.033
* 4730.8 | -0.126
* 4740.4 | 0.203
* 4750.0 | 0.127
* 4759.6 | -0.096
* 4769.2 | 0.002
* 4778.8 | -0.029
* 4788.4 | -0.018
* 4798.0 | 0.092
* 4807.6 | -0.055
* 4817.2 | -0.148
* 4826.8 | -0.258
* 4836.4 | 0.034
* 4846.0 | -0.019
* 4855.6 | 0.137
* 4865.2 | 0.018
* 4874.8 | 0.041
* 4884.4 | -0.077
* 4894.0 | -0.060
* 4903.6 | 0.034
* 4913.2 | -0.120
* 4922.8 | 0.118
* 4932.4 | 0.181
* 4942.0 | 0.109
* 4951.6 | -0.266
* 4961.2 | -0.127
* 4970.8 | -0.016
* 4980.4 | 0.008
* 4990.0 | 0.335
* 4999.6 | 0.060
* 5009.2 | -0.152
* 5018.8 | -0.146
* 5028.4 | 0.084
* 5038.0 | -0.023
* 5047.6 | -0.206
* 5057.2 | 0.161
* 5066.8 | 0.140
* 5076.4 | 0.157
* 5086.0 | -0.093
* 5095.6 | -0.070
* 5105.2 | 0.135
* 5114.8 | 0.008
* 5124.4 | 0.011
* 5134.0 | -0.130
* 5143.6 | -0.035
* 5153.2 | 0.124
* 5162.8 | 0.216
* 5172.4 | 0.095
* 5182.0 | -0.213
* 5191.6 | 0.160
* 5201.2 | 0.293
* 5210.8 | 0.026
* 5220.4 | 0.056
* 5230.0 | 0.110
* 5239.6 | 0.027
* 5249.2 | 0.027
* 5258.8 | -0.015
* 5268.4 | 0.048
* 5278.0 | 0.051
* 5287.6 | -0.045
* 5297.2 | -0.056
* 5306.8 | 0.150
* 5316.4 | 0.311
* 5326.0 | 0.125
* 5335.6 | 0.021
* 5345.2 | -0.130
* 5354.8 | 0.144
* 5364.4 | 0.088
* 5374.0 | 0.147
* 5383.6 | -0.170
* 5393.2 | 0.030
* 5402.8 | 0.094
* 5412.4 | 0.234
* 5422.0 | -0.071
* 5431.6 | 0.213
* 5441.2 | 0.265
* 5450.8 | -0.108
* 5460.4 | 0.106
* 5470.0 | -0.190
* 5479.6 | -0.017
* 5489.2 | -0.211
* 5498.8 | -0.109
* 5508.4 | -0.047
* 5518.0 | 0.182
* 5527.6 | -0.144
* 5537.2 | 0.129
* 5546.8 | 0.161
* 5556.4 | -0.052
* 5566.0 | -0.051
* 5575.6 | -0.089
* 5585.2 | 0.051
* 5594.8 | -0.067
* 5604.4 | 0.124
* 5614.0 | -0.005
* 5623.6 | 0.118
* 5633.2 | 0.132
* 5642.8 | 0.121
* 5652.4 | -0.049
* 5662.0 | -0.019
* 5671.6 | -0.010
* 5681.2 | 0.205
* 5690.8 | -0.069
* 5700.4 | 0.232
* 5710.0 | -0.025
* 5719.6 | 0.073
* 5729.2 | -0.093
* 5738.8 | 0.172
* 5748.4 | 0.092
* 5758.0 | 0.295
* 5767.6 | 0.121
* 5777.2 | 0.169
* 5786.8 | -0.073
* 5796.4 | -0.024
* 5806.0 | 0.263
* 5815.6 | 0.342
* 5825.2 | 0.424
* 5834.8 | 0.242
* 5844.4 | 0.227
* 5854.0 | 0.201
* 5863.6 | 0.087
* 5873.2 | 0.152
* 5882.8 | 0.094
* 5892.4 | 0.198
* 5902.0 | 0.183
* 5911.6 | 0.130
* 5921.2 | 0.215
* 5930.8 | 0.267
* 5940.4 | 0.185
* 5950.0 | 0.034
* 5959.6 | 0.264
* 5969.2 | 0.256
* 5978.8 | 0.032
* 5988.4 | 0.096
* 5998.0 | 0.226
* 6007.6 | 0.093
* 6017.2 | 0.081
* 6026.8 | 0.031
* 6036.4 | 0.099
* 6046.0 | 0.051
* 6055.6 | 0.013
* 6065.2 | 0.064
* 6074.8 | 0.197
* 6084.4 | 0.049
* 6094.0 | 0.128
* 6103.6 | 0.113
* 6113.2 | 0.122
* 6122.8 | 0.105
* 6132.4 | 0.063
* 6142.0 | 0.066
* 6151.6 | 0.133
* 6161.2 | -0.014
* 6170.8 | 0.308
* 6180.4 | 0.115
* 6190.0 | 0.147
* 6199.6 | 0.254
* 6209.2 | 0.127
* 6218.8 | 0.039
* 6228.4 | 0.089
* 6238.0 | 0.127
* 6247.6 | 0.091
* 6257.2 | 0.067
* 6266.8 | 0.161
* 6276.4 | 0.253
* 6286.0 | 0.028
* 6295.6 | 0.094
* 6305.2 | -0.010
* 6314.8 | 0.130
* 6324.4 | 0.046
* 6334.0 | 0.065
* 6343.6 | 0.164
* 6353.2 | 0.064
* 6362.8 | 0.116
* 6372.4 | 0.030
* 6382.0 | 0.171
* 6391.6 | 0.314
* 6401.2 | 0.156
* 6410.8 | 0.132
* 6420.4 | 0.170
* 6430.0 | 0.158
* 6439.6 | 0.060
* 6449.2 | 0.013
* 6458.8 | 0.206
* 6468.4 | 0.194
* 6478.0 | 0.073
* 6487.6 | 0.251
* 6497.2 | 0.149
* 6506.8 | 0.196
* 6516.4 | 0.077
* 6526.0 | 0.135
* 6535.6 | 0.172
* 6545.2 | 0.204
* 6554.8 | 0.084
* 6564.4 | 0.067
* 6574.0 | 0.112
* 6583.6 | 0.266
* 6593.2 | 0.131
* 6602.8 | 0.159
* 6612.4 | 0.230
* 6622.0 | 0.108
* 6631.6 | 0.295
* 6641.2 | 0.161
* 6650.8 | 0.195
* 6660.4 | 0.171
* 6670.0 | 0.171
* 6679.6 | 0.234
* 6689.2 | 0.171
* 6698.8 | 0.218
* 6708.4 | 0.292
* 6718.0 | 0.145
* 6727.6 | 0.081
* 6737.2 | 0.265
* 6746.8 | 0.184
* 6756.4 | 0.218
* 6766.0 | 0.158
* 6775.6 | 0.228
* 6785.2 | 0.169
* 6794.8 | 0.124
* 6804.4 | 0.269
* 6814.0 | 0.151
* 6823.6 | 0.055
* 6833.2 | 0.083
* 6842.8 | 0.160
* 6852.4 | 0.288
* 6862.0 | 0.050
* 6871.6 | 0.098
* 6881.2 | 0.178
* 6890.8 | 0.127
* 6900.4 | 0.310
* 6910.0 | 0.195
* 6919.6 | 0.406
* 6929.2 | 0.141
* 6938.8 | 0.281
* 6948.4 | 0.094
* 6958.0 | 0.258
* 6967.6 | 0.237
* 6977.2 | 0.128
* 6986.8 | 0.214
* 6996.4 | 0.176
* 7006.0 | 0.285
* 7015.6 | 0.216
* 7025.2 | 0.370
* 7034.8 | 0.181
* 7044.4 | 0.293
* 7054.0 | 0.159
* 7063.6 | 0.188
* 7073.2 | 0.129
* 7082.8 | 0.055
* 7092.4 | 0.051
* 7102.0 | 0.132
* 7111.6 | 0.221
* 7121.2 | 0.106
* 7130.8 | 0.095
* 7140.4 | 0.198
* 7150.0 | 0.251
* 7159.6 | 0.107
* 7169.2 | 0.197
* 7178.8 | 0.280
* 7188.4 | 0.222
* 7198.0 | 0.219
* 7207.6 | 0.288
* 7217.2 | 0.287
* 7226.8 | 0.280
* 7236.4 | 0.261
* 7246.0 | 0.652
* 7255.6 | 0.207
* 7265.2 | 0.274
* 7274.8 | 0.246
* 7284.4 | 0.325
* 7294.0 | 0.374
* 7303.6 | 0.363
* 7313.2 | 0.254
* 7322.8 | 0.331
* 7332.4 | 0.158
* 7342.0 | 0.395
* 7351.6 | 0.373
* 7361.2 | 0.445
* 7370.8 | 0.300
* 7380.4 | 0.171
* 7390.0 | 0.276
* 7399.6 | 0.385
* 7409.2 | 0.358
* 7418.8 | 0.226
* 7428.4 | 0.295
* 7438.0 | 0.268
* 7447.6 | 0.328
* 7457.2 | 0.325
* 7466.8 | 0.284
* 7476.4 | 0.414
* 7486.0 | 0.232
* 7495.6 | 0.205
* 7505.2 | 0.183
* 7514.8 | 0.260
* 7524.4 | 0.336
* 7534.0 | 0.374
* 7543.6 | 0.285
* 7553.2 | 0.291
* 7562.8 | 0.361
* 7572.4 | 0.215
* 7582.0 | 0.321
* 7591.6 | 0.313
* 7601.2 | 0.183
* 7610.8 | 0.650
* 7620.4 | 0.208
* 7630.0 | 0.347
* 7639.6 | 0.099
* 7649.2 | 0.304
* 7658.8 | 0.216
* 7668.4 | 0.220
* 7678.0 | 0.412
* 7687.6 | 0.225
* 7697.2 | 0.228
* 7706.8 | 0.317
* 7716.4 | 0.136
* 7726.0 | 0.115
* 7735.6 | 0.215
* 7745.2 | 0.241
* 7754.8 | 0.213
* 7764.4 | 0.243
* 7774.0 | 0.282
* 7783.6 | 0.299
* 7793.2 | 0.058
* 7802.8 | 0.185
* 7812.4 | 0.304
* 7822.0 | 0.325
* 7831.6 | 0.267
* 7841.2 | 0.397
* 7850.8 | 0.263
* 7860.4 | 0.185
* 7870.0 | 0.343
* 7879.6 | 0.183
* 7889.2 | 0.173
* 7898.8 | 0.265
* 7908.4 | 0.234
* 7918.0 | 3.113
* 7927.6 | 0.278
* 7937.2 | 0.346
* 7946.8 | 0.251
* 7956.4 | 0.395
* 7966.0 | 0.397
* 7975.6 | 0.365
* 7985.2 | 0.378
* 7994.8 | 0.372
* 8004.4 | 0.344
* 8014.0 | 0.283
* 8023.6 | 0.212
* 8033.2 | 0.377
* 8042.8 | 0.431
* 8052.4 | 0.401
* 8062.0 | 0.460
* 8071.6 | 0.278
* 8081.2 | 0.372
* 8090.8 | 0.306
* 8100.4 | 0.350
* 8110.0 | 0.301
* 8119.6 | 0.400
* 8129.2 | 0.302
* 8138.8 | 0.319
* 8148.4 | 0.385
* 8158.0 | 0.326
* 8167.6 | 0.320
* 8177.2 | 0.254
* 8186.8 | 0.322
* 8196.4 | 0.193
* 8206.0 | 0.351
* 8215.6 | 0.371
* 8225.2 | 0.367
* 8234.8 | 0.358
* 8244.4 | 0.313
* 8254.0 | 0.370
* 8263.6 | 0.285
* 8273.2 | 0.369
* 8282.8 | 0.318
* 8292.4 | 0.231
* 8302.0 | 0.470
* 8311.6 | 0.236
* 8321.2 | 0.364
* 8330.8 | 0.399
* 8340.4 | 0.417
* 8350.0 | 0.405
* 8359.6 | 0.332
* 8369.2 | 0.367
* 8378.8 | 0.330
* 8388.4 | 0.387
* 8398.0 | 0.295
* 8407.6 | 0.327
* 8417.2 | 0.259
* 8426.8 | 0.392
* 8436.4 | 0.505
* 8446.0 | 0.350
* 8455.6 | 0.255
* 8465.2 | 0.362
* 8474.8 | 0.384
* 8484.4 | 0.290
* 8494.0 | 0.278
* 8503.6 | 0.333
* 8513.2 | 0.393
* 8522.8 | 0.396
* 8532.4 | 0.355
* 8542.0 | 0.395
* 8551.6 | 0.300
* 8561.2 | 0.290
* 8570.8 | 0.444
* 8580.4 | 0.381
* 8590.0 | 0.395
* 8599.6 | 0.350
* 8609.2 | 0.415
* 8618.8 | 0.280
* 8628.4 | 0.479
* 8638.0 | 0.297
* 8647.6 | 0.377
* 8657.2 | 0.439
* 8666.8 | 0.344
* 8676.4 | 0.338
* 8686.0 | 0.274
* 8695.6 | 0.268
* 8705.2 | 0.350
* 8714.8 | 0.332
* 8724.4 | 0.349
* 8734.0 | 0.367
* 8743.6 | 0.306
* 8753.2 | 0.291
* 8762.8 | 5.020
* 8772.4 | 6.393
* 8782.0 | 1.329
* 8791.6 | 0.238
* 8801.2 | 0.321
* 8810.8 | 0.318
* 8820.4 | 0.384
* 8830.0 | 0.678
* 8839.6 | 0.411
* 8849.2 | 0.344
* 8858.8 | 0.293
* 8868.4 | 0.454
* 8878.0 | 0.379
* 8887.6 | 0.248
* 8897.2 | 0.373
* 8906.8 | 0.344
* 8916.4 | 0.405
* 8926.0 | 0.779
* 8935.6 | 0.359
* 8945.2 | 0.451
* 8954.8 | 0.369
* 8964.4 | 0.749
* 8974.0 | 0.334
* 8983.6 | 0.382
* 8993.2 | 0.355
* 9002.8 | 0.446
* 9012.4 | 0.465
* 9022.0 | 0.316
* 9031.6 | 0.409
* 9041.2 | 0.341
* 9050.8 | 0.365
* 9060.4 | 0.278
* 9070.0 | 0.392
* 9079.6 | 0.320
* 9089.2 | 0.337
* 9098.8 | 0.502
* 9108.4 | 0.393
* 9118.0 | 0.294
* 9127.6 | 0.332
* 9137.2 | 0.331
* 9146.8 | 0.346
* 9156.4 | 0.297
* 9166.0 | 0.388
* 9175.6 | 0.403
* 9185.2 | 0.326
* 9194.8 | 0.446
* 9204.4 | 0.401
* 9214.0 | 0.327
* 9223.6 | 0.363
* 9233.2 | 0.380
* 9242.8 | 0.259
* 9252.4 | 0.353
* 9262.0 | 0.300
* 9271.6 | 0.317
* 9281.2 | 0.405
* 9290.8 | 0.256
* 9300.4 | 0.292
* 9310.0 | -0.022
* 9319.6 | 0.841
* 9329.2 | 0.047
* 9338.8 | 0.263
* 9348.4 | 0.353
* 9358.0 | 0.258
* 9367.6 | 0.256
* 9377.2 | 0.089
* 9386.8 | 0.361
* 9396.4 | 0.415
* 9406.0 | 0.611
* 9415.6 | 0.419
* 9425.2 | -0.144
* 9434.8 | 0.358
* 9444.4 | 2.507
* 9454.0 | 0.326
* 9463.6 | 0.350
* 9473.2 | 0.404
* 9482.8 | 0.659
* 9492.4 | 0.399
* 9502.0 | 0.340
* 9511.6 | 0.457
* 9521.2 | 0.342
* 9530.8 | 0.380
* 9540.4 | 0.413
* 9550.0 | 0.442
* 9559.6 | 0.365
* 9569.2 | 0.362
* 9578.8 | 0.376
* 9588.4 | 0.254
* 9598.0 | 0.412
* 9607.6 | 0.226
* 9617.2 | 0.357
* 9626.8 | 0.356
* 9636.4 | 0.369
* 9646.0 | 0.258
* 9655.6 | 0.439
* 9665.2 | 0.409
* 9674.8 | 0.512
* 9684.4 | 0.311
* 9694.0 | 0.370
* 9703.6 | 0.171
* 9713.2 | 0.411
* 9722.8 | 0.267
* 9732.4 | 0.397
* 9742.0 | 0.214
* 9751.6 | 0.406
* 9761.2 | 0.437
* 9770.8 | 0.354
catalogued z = 0.80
